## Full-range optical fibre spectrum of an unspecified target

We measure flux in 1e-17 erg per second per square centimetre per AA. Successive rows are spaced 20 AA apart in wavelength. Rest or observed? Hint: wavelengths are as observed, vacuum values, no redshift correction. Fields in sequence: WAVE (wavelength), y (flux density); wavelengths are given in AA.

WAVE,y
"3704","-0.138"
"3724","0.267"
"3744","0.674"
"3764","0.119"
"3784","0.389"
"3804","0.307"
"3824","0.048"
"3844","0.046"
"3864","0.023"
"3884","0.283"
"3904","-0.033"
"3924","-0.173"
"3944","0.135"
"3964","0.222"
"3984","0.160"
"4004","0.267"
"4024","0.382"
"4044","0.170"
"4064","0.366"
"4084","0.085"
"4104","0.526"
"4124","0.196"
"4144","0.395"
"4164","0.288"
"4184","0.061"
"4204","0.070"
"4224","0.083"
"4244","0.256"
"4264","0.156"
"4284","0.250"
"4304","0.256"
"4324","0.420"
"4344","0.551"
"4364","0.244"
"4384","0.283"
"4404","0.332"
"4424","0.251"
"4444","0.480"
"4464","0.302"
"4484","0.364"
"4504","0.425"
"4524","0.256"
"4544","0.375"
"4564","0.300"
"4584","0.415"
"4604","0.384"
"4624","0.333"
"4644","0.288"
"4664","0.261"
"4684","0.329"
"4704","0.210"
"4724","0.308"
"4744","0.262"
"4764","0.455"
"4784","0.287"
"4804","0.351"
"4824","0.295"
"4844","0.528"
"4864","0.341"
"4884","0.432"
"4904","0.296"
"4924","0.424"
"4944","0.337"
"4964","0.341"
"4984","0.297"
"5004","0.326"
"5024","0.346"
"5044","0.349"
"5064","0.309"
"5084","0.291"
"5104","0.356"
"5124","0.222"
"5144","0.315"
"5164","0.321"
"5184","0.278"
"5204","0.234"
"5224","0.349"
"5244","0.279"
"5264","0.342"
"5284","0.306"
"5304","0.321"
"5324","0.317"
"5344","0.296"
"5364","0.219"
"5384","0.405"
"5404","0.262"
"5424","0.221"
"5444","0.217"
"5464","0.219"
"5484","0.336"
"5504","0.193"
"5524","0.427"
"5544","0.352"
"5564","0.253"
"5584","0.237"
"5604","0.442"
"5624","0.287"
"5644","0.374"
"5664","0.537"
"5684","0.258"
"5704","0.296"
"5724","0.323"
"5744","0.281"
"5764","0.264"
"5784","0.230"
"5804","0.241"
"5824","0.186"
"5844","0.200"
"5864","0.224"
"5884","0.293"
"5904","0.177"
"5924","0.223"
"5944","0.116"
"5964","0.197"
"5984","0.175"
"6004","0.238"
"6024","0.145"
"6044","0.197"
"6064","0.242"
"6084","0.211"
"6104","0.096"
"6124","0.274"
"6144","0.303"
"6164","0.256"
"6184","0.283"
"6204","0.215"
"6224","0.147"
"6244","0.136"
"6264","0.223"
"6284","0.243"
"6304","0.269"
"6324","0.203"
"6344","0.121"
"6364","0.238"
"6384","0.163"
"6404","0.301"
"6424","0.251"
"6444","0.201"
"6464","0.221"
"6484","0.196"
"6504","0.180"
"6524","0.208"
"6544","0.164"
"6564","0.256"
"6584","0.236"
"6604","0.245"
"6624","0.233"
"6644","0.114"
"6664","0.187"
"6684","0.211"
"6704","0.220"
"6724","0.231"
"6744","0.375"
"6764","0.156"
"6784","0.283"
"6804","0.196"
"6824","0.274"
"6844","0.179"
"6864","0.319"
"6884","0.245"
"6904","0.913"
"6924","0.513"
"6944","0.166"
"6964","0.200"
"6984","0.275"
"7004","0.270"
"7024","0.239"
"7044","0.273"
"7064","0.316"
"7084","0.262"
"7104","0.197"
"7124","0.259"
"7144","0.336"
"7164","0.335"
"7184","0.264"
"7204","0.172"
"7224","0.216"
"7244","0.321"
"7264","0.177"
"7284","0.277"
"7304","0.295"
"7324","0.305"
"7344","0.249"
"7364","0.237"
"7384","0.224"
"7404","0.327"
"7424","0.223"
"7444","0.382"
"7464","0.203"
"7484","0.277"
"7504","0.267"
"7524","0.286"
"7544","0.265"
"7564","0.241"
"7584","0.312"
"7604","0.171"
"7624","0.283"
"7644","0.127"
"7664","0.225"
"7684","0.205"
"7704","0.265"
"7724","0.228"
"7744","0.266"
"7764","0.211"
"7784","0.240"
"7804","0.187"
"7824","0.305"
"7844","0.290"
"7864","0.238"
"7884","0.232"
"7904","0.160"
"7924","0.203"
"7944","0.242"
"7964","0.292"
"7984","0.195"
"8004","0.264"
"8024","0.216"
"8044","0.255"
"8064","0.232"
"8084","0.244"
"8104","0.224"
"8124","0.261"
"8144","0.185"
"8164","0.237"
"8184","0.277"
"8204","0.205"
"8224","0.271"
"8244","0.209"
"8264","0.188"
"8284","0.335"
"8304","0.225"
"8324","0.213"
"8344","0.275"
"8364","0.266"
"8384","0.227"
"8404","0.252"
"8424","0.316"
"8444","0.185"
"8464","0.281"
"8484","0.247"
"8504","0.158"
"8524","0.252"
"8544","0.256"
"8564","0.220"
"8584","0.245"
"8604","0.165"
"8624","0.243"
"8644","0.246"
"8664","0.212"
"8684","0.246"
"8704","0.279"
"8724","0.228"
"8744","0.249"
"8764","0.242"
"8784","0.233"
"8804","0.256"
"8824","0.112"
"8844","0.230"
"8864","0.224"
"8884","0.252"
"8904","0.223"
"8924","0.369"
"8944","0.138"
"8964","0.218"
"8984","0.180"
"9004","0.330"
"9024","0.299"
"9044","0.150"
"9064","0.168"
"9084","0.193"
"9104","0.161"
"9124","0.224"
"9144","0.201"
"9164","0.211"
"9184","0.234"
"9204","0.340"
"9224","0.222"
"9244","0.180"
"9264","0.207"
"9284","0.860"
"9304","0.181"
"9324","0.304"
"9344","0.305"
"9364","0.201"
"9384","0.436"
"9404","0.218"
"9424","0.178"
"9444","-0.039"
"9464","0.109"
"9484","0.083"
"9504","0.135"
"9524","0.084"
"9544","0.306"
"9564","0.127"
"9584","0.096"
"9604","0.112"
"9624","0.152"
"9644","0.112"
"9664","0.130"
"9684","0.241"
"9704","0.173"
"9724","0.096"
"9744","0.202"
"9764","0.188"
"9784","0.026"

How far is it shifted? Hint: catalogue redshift 0.85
